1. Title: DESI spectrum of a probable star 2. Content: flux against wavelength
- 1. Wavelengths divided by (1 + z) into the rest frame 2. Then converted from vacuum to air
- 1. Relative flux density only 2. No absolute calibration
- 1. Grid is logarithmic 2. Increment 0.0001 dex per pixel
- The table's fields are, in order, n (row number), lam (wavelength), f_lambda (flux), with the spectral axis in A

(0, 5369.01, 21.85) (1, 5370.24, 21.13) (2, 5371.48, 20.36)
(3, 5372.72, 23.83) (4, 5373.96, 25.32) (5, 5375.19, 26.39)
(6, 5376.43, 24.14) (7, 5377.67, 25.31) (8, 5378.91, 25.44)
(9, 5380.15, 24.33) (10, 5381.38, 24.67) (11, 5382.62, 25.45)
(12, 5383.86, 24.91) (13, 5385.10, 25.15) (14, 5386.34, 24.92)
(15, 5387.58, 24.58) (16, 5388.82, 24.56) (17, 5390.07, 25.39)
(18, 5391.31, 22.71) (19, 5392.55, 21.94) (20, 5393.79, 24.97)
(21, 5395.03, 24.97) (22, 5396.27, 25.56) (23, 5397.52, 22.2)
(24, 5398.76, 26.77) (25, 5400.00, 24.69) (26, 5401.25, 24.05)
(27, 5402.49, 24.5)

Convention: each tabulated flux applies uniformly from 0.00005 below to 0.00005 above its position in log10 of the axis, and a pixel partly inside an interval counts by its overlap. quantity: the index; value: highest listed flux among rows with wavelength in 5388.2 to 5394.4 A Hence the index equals 25.39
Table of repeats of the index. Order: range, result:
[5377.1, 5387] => 25.45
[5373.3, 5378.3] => 26.39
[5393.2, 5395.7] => 24.97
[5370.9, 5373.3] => 23.83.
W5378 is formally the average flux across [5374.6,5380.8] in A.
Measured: 25.1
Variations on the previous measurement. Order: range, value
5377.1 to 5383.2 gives 25.1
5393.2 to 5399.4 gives 24.9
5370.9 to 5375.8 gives 24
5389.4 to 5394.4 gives 23.7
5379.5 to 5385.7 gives 24.9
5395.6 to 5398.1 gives 23.9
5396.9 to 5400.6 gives 24.6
